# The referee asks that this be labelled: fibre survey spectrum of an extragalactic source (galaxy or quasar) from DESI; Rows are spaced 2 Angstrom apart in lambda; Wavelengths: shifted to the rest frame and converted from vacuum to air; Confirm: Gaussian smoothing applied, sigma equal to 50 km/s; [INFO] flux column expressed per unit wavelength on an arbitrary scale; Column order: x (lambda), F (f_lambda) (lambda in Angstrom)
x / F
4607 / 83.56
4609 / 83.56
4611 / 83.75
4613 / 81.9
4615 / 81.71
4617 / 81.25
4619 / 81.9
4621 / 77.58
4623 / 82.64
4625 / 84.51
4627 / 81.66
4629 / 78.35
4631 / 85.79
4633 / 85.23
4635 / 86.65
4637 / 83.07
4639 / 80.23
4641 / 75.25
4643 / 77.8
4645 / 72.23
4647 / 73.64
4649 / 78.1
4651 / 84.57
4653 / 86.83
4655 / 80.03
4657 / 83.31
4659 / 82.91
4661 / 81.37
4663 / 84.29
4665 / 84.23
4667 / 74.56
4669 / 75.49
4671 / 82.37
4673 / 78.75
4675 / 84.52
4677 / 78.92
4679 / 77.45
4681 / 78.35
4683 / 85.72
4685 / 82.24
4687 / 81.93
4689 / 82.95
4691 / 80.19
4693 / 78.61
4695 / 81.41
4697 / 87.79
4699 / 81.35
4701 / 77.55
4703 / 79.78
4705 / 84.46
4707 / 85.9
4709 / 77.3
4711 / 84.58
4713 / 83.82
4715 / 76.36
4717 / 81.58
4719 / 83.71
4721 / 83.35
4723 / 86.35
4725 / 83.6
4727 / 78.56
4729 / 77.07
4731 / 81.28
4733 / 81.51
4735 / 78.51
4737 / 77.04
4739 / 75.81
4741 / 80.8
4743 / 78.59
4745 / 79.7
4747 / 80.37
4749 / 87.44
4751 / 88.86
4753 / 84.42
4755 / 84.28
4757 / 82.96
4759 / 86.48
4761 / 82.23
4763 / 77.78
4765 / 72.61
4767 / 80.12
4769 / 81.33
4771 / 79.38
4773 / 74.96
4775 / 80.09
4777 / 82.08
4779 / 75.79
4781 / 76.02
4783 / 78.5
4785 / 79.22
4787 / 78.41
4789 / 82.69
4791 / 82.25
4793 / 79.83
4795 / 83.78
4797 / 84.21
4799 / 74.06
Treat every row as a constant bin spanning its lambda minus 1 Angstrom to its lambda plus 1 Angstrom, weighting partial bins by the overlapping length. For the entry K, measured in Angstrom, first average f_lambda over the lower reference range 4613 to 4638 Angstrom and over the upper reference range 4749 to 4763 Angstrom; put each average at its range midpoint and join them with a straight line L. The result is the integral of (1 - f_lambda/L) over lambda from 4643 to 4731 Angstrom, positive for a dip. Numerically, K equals 2.5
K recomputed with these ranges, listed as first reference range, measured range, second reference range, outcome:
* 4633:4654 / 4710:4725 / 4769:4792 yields -0.6 Angstrom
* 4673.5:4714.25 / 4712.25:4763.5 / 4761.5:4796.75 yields -0.8 Angstrom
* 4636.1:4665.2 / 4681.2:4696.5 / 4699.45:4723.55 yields -0.1 Angstrom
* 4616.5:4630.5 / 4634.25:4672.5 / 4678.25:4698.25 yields 0.6 Angstrom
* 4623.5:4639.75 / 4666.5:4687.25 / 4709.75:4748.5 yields 0.5 Angstrom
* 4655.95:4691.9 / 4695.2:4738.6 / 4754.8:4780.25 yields -0.5 Angstrom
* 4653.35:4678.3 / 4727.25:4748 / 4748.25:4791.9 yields 0.5 Angstrom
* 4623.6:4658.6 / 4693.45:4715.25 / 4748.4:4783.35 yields -0.3 Angstrom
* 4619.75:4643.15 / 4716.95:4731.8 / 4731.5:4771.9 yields -0.1 Angstrom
